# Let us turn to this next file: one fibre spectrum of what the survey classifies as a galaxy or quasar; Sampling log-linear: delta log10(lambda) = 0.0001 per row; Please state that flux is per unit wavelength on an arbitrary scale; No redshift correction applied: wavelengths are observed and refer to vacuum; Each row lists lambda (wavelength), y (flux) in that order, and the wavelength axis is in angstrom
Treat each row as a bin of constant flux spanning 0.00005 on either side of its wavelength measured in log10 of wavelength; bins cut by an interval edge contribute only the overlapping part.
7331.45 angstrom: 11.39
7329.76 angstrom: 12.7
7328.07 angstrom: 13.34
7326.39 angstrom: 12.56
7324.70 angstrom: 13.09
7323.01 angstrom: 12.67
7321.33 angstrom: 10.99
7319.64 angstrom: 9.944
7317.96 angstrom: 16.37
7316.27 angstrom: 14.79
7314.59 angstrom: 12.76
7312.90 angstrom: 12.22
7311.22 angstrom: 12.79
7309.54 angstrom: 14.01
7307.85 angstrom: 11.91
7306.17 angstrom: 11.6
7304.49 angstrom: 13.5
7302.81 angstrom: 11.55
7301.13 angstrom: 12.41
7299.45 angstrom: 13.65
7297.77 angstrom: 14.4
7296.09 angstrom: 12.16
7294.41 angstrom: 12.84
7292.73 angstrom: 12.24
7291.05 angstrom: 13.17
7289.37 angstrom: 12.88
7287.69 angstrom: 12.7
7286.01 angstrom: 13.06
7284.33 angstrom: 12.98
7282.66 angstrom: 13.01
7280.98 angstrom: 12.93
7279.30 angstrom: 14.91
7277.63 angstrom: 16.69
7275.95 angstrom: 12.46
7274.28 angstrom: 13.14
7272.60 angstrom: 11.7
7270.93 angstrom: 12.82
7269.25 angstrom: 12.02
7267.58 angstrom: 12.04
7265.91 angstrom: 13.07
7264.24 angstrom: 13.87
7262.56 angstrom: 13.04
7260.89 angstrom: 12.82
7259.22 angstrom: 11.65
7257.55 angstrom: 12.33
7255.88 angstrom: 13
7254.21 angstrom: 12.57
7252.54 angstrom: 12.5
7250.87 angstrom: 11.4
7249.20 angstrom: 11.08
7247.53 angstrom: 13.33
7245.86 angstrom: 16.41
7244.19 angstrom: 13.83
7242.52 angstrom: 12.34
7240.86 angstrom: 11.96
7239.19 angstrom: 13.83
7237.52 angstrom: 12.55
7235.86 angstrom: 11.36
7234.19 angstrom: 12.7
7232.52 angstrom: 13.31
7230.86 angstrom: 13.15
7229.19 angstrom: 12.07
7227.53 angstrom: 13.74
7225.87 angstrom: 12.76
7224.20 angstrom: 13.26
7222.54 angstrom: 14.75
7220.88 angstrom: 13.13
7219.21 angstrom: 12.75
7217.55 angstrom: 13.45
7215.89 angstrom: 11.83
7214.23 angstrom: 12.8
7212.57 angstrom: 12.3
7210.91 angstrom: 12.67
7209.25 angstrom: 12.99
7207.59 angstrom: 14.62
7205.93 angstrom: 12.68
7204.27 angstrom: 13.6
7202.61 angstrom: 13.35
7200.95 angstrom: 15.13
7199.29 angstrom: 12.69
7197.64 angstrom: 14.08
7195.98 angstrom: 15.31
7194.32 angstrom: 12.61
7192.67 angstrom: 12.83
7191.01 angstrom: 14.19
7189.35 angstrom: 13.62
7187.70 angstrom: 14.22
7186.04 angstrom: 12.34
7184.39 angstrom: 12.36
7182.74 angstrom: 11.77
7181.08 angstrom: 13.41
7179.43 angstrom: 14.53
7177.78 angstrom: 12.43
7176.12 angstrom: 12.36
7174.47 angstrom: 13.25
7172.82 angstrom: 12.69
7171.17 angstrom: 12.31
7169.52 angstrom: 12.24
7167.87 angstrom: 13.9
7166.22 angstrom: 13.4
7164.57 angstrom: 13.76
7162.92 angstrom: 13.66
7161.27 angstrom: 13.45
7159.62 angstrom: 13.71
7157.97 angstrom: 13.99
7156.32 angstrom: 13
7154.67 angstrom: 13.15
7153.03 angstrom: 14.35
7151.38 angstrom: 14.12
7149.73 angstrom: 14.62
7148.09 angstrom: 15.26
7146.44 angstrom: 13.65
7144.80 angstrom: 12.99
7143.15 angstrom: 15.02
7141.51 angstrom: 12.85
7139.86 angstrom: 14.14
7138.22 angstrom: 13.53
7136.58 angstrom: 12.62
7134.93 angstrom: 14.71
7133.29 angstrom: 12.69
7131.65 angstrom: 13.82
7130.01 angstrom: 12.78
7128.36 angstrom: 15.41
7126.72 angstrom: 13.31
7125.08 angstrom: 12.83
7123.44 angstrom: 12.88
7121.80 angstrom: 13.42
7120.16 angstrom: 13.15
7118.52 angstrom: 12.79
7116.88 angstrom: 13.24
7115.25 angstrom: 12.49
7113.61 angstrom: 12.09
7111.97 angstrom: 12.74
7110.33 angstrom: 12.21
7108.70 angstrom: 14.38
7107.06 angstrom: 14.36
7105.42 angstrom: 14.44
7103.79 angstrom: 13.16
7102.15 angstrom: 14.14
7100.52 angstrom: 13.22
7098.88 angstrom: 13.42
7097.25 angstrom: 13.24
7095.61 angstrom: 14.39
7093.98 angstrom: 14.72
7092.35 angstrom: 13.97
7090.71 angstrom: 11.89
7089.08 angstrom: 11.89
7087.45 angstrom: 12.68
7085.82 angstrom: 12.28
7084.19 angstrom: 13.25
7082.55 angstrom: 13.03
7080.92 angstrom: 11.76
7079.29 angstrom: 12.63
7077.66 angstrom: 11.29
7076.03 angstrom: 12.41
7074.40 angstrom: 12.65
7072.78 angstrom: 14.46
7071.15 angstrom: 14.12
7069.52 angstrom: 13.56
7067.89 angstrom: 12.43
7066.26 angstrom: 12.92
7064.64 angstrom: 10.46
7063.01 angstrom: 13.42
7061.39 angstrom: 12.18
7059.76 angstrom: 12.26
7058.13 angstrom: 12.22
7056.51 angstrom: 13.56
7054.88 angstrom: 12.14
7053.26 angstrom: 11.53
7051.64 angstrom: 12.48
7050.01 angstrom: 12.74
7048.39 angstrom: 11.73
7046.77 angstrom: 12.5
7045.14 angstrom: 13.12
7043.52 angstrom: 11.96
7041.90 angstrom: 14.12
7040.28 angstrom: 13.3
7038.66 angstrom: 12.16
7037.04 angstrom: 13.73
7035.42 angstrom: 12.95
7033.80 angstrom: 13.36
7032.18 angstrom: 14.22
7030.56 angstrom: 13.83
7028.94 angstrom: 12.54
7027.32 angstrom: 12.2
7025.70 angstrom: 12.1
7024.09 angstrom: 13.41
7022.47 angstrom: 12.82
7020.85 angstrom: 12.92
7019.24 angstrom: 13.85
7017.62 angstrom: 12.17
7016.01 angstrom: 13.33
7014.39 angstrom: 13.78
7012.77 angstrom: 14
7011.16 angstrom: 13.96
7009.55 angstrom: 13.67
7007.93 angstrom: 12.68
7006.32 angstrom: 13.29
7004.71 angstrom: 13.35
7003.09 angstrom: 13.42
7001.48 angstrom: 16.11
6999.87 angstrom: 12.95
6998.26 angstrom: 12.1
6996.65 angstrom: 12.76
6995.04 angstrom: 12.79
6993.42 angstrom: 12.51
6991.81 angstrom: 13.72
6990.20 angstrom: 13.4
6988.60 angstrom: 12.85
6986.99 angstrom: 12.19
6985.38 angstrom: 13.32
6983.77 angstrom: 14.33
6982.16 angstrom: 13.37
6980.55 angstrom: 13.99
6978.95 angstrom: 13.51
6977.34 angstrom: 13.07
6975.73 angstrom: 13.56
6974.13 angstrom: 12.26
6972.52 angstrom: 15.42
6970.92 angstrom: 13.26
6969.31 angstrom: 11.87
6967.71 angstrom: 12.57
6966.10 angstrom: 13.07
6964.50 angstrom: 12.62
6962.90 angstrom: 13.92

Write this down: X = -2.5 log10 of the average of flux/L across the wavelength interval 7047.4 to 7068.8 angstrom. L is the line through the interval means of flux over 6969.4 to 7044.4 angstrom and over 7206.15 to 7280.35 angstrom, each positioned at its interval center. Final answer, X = 0.07 mag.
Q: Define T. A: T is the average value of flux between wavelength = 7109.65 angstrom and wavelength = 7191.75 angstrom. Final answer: 13.3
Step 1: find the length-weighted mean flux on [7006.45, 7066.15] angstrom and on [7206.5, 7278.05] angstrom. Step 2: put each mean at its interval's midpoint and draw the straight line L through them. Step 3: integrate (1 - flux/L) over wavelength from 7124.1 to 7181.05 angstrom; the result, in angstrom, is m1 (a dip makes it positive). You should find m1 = -2.8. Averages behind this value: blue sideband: 12.9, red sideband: 12.9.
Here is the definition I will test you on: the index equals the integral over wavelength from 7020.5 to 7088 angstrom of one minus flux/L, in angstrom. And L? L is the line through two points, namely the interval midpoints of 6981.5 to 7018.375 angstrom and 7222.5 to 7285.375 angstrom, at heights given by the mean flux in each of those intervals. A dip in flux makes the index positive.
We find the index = 2.48 angstrom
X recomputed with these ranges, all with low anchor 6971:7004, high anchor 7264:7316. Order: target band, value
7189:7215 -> -0.03 mag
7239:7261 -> 0.02 mag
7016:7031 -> 0.04 mag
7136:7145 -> -0.03 mag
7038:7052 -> 0.05 mag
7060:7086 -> 0.05 mag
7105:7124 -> 0.00 mag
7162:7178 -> 0.01 mag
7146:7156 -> -0.08 mag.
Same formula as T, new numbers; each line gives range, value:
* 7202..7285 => 13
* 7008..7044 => 13.2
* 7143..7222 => 13.4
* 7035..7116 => 12.9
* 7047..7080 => 12.6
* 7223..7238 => 12.8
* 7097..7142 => 13.4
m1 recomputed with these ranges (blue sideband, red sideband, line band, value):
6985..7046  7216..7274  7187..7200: -0.8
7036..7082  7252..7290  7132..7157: -2.0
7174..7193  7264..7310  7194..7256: -0.2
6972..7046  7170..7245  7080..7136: -0.3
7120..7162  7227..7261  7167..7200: 0.3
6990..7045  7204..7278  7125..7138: -0.5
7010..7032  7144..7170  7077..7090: 1.0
